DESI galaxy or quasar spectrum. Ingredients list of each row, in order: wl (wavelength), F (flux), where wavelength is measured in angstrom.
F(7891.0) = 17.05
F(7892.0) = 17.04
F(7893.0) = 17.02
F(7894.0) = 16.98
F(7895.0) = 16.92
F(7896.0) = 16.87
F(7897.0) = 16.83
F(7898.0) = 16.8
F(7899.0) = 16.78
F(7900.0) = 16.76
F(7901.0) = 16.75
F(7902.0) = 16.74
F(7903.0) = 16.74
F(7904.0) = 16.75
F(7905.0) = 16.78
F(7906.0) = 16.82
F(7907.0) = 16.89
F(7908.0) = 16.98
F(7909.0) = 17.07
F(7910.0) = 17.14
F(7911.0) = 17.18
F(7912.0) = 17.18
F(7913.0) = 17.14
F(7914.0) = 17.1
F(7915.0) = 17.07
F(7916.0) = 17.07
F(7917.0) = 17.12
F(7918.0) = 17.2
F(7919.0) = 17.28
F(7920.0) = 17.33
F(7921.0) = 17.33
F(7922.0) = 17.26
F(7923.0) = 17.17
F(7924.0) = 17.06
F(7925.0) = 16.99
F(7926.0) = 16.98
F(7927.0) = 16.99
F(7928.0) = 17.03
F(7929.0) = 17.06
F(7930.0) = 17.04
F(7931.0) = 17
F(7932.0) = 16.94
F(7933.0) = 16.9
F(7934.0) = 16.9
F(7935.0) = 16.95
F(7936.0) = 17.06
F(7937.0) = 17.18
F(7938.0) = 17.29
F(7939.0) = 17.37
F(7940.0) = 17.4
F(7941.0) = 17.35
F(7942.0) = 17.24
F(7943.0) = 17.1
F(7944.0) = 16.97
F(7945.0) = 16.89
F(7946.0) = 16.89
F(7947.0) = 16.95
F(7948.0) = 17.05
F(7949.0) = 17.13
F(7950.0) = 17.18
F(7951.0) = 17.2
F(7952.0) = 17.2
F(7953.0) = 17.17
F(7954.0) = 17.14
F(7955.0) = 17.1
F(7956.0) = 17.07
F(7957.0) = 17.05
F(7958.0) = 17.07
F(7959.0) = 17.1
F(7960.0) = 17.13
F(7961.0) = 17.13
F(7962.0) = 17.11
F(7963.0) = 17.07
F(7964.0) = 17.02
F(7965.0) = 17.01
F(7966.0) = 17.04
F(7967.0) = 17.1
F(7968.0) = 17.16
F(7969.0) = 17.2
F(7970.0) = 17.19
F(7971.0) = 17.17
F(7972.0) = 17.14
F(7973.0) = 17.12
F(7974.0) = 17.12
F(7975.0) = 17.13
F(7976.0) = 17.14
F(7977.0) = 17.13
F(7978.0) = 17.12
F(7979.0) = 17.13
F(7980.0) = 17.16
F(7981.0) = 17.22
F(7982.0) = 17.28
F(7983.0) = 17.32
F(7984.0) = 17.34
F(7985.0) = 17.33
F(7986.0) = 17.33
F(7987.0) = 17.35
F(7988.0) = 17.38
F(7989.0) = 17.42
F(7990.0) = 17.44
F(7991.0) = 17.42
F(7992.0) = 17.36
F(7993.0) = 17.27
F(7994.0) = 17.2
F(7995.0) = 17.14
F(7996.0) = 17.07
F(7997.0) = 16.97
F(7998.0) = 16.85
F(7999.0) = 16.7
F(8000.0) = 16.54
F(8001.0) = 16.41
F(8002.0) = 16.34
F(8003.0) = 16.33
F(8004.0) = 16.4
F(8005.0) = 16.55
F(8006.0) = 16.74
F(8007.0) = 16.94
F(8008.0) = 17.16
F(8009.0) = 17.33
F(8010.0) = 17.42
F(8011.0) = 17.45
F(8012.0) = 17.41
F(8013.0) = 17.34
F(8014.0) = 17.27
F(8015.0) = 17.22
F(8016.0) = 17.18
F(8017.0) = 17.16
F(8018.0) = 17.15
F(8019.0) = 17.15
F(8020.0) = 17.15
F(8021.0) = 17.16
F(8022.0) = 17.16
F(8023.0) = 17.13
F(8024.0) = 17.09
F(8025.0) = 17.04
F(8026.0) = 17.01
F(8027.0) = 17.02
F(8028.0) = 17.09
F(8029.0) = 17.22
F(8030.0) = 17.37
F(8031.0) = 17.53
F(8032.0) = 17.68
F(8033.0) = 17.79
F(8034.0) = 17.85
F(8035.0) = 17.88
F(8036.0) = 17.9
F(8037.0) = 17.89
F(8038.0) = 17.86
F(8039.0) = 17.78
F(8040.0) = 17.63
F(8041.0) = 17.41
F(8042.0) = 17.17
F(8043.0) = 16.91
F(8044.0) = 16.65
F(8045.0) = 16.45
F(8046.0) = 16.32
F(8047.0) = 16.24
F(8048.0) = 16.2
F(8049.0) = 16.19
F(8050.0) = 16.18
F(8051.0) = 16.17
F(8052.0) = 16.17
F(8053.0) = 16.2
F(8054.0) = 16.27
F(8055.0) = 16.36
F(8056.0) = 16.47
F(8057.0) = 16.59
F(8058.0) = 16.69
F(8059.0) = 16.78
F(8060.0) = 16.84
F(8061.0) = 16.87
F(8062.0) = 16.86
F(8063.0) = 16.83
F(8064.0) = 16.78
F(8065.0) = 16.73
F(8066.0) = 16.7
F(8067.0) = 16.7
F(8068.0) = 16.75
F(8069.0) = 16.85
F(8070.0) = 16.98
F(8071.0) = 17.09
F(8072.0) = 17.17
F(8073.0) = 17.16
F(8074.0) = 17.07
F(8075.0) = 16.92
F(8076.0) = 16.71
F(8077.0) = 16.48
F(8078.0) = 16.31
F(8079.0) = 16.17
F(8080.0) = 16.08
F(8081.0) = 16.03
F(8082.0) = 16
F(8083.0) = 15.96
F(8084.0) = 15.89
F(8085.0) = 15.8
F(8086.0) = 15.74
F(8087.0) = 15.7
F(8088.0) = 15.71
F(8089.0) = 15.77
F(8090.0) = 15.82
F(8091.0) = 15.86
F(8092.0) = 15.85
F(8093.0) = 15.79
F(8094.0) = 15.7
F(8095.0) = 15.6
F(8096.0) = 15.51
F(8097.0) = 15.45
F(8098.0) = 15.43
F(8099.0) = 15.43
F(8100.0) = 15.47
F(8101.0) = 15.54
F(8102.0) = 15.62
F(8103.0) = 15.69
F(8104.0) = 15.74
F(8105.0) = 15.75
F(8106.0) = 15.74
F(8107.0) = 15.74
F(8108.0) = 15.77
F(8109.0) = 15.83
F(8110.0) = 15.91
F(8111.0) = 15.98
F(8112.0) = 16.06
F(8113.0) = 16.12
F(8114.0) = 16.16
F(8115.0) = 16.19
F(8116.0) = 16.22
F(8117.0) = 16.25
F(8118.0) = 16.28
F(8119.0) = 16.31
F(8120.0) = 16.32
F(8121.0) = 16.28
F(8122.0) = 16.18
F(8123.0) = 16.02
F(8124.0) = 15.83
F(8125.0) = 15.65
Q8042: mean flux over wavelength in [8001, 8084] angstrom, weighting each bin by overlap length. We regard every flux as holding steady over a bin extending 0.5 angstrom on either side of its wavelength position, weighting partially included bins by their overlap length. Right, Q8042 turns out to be 16.9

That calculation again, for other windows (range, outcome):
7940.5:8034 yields 17.1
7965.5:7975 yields 17.1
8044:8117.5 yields 16.2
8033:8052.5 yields 17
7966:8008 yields 17.1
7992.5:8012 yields 16.9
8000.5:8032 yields 17.1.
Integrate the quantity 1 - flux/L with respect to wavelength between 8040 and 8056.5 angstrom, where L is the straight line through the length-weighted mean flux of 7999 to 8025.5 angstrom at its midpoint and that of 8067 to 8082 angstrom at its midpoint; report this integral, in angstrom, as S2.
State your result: 0.3 angstrom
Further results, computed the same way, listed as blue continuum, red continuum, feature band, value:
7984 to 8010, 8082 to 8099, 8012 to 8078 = -2.5 angstrom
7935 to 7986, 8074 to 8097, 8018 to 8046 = -1.4 angstrom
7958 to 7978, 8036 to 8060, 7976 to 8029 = -0.5 angstrom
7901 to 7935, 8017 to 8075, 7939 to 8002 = -0.4 angstrom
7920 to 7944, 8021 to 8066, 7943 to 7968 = 0.0 angstrom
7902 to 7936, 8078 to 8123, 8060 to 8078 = -0.9 angstrom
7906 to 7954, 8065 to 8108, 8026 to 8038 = -0.8 angstrom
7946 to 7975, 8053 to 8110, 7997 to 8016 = -0.2 angstrom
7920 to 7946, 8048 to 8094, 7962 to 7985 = -0.4 angstrom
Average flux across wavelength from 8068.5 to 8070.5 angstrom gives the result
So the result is 16.9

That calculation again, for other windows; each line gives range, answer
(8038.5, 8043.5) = 17.4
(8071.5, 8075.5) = 17.1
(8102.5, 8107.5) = 15.7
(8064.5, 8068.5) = 16.7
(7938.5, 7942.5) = 17.3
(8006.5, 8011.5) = 17.3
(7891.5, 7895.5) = 17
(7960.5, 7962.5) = 17.1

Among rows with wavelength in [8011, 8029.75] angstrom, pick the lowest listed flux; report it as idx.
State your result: 17.01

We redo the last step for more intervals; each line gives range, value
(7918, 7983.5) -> 16.89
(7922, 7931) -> 16.98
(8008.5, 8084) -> 15.89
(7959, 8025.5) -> 16.33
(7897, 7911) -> 16.74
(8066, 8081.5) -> 16.03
